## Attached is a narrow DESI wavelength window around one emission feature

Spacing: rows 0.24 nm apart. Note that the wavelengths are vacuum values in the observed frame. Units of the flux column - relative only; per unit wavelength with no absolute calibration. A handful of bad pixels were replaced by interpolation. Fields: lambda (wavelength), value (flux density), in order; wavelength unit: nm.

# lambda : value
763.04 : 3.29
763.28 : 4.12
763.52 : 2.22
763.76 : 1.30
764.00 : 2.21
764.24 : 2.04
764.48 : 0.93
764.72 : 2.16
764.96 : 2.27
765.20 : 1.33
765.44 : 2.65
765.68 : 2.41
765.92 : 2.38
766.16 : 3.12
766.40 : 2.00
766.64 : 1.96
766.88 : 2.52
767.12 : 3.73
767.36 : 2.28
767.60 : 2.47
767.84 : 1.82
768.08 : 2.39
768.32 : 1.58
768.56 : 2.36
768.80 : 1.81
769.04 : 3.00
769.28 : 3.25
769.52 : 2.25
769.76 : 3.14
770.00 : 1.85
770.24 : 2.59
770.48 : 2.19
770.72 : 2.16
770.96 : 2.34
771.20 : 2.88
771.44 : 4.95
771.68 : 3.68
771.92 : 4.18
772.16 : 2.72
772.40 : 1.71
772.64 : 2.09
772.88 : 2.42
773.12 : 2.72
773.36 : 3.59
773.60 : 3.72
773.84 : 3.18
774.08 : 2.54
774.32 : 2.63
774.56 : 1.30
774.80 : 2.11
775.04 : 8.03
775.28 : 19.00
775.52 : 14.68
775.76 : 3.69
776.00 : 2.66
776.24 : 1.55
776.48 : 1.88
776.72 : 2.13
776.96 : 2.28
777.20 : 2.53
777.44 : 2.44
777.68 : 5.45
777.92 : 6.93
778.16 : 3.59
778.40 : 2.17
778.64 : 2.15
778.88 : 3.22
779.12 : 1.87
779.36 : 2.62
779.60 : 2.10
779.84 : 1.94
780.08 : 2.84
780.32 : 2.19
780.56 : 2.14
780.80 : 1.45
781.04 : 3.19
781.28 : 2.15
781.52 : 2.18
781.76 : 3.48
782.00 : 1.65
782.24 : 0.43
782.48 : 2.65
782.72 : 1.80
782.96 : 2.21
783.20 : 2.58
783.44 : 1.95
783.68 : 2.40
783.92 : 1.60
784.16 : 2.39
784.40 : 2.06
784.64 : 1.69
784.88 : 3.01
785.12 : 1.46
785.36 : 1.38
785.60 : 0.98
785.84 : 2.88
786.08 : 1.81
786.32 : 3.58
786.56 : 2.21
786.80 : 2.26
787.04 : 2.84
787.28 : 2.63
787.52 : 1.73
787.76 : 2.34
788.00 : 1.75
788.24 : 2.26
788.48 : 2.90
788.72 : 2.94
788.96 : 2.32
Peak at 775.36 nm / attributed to H-alpha 6563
